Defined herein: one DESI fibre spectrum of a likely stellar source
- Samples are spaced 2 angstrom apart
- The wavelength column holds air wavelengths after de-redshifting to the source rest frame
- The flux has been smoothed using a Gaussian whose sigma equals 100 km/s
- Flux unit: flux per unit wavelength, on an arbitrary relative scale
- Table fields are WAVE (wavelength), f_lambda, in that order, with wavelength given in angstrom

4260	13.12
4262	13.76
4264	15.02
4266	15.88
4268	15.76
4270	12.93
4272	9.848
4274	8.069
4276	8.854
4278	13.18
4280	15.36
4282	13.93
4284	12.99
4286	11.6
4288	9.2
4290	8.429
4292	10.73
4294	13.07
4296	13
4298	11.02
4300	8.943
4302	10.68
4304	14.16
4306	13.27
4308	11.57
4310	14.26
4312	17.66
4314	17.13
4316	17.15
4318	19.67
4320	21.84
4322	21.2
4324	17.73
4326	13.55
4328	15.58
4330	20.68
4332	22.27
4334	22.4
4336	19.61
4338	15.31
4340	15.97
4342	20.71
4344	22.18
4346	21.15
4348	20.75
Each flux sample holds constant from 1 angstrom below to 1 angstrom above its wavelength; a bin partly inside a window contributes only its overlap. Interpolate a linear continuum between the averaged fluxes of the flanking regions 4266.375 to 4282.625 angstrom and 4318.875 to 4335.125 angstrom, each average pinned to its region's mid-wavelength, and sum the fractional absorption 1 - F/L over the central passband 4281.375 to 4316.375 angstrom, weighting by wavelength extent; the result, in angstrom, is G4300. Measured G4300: 6.8 angstrom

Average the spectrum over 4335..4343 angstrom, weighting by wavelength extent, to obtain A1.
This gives 17.9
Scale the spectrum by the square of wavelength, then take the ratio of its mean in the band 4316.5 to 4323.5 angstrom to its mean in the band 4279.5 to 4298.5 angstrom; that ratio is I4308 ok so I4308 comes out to 1.75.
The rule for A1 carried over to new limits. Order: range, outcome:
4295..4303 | 10.9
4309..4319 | 17.2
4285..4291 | 9.74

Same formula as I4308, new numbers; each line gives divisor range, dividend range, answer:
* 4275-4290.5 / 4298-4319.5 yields 1.24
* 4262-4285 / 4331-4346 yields 1.58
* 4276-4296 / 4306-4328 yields 1.44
